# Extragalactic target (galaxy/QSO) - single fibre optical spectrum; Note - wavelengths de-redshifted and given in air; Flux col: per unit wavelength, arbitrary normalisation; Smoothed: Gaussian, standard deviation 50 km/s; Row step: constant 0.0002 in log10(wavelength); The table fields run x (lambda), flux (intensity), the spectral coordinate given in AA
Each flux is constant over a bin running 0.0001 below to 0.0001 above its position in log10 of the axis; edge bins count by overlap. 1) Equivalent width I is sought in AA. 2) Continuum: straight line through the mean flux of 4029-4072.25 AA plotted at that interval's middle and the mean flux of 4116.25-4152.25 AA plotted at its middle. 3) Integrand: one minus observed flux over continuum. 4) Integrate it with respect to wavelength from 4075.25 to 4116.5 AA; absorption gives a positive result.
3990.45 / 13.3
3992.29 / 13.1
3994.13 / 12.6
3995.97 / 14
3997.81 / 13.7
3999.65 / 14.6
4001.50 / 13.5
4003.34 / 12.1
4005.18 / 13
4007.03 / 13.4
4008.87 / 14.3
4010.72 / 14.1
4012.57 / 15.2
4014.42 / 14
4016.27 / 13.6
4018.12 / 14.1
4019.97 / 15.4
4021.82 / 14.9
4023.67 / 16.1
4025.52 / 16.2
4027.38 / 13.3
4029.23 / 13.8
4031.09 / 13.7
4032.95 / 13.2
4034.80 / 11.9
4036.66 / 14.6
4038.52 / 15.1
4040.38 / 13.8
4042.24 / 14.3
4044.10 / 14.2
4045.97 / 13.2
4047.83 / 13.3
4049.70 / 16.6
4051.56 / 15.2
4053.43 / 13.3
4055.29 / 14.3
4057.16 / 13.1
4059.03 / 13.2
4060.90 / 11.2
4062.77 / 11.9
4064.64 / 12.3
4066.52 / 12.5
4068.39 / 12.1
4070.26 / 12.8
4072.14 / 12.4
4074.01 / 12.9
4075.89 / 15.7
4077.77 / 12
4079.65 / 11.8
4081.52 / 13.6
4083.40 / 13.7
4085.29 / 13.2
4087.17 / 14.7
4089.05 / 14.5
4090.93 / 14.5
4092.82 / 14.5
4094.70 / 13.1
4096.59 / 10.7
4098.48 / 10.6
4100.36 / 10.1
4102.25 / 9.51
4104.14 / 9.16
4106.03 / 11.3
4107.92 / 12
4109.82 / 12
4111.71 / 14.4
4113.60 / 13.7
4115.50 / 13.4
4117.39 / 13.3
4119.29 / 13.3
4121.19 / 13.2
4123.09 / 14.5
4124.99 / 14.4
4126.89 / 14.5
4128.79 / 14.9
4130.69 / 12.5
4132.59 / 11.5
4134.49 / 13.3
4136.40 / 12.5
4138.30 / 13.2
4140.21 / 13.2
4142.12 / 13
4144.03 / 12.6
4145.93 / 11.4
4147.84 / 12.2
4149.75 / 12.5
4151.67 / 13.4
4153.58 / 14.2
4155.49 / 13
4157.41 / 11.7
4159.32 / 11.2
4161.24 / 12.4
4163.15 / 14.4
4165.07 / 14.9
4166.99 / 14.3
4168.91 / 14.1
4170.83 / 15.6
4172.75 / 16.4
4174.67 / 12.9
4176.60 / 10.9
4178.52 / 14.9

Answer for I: 2.0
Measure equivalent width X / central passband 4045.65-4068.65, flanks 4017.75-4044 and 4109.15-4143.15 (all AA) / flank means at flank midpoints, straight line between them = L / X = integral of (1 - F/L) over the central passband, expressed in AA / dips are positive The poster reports 1.3 AA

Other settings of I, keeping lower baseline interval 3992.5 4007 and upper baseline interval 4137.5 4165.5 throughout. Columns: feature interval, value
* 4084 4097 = -0.7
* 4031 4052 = -1.4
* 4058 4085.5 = 0.8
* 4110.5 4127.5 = -1.1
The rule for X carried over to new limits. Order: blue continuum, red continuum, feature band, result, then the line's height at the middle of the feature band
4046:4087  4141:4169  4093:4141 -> 1.8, 13.1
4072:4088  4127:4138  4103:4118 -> 1.0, 13.2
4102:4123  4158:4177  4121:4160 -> 0.3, 13.1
